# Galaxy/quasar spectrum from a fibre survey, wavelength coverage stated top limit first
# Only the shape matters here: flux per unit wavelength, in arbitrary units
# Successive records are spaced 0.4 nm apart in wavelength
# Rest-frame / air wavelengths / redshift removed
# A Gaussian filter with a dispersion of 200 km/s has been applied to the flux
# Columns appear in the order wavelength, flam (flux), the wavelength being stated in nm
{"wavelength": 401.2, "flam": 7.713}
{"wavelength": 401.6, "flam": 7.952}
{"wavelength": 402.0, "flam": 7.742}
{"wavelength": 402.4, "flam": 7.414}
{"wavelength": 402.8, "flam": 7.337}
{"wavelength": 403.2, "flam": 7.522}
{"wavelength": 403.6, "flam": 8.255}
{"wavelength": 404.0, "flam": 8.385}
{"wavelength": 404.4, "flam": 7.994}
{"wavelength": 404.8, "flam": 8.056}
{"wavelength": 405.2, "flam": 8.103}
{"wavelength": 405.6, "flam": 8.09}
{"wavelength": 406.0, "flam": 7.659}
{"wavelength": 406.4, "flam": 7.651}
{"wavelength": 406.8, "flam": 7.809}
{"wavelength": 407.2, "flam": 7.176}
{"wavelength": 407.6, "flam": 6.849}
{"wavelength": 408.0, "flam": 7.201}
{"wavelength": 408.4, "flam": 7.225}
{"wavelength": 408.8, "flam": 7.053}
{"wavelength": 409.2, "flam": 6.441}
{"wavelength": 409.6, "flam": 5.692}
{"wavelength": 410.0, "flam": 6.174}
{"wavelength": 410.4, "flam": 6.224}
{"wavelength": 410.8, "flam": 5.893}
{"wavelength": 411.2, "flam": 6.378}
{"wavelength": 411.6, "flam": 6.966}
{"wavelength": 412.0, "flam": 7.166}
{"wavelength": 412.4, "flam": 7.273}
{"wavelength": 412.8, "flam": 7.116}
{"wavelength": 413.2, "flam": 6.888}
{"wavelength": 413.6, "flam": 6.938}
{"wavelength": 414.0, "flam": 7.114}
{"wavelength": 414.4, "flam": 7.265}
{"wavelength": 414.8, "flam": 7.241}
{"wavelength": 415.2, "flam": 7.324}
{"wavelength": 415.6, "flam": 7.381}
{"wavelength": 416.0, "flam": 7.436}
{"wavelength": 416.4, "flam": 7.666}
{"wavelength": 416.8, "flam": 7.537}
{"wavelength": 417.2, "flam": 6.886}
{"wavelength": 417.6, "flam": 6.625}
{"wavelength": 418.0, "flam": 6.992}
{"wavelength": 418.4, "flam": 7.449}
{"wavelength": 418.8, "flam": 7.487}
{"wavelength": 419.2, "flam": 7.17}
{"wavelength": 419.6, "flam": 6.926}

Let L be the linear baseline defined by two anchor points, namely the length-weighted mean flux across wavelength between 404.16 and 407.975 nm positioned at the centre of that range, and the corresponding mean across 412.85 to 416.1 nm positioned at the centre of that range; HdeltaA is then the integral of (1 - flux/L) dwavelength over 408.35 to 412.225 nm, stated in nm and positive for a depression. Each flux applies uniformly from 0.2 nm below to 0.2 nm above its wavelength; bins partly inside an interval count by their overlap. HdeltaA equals 0.490 nm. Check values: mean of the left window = 7.69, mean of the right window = 7.19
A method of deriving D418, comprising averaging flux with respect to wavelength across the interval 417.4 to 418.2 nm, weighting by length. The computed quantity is 6.81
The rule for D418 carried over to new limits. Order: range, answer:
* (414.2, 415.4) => 7.28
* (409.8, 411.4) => 6.17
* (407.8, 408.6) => 7.21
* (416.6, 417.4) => 7.21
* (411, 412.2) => 6.84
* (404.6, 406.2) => 7.98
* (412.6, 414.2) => 7.01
